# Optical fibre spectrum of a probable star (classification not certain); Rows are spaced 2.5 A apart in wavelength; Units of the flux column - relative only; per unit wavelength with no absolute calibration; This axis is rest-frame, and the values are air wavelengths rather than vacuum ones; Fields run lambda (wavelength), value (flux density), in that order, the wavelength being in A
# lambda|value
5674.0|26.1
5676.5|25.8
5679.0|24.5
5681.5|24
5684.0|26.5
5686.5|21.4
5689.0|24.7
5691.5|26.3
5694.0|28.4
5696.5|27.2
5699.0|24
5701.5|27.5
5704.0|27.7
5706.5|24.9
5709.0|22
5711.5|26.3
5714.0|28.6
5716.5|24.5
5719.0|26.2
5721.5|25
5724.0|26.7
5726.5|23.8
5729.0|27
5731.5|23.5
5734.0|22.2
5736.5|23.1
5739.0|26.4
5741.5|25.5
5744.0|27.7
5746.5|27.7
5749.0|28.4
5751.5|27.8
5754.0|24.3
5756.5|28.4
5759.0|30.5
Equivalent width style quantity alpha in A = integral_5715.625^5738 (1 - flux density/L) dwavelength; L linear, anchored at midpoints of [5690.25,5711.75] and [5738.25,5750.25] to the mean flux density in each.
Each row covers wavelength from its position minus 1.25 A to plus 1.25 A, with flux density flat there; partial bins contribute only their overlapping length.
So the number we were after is 1.7 A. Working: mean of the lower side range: 26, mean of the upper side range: 27.2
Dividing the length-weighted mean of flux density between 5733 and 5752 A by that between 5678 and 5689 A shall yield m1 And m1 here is 1.1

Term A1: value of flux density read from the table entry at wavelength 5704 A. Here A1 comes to 27.7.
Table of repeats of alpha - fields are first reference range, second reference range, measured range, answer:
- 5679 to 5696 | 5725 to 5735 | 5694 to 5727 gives -1.6 A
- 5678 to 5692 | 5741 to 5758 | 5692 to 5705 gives -1.0 A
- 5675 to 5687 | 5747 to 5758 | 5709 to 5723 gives 0.1 A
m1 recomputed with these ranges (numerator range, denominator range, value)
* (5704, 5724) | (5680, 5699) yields 1.01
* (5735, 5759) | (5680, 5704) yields 1.04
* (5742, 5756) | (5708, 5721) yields 1.06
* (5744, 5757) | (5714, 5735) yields 1.09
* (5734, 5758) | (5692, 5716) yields 1.01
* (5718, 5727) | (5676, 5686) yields 1.03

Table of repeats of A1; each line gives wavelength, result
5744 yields 27.7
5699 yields 24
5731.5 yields 23.5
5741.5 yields 25.5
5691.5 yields 26.3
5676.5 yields 25.8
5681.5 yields 24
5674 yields 26.1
